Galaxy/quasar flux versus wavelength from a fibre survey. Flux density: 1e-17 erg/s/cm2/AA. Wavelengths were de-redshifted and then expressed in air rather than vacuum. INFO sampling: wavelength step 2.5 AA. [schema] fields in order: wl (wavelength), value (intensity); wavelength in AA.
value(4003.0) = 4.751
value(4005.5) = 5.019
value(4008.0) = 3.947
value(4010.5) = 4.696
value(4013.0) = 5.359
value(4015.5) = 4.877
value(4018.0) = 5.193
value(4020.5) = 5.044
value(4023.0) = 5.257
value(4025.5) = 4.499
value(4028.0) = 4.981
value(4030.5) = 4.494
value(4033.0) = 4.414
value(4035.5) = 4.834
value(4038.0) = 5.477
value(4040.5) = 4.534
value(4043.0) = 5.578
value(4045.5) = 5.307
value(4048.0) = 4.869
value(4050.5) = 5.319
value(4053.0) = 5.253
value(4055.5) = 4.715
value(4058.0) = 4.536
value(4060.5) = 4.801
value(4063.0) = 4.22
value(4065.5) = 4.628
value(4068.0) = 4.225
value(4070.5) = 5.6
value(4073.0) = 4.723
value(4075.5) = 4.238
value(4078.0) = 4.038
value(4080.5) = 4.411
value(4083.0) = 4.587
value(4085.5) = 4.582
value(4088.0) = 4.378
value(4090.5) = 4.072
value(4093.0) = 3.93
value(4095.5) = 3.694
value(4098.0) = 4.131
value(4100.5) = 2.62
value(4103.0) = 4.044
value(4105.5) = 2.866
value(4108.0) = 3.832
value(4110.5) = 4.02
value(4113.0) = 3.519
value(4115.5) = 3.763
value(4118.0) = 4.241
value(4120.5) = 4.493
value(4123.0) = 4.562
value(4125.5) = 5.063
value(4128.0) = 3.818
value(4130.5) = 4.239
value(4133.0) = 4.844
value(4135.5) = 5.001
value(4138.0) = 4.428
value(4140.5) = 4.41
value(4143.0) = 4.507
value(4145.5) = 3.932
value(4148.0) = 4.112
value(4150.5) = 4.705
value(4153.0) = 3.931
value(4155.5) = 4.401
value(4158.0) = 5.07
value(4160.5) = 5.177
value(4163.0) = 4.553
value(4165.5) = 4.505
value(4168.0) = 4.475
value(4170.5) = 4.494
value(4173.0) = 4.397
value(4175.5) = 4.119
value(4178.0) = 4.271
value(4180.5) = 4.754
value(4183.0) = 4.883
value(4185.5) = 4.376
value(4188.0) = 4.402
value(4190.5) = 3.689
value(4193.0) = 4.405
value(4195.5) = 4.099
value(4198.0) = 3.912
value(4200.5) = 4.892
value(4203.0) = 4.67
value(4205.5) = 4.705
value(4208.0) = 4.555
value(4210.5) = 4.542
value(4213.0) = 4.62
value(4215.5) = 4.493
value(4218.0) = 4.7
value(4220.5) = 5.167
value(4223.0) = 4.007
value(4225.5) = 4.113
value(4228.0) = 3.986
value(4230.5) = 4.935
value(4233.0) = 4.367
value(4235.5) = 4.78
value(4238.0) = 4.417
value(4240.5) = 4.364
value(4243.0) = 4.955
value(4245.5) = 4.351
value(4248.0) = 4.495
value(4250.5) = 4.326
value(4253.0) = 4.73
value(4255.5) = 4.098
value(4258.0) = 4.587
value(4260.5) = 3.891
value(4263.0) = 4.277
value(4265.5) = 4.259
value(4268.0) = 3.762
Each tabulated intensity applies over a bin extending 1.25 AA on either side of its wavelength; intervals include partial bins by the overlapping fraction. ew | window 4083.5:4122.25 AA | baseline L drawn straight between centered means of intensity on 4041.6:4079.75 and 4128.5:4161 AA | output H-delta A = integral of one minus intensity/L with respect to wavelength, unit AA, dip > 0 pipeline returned 6.2 AA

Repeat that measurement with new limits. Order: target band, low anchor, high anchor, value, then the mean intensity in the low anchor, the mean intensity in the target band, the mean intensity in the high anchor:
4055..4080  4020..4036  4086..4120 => -1.7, 4.77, 4.56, 3.81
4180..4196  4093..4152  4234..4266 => -0.3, 4.12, 4.37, 4.43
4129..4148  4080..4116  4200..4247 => -1.6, 3.89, 4.45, 4.55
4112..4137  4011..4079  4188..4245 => 1.7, 4.85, 4.36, 4.47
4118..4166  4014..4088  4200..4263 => 1.5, 4.8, 4.51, 4.5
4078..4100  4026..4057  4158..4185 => 3.0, 4.97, 4.16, 4.58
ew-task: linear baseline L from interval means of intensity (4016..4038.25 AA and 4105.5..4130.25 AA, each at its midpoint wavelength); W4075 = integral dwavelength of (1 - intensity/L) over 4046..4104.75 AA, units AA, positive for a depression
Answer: 0.70 AA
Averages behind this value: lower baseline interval 4.88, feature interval 4.42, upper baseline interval 4.08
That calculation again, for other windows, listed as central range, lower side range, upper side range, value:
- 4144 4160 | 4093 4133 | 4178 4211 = -0.8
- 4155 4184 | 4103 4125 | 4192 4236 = -2.3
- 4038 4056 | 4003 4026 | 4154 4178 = -1.2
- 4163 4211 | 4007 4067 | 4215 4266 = 1.3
